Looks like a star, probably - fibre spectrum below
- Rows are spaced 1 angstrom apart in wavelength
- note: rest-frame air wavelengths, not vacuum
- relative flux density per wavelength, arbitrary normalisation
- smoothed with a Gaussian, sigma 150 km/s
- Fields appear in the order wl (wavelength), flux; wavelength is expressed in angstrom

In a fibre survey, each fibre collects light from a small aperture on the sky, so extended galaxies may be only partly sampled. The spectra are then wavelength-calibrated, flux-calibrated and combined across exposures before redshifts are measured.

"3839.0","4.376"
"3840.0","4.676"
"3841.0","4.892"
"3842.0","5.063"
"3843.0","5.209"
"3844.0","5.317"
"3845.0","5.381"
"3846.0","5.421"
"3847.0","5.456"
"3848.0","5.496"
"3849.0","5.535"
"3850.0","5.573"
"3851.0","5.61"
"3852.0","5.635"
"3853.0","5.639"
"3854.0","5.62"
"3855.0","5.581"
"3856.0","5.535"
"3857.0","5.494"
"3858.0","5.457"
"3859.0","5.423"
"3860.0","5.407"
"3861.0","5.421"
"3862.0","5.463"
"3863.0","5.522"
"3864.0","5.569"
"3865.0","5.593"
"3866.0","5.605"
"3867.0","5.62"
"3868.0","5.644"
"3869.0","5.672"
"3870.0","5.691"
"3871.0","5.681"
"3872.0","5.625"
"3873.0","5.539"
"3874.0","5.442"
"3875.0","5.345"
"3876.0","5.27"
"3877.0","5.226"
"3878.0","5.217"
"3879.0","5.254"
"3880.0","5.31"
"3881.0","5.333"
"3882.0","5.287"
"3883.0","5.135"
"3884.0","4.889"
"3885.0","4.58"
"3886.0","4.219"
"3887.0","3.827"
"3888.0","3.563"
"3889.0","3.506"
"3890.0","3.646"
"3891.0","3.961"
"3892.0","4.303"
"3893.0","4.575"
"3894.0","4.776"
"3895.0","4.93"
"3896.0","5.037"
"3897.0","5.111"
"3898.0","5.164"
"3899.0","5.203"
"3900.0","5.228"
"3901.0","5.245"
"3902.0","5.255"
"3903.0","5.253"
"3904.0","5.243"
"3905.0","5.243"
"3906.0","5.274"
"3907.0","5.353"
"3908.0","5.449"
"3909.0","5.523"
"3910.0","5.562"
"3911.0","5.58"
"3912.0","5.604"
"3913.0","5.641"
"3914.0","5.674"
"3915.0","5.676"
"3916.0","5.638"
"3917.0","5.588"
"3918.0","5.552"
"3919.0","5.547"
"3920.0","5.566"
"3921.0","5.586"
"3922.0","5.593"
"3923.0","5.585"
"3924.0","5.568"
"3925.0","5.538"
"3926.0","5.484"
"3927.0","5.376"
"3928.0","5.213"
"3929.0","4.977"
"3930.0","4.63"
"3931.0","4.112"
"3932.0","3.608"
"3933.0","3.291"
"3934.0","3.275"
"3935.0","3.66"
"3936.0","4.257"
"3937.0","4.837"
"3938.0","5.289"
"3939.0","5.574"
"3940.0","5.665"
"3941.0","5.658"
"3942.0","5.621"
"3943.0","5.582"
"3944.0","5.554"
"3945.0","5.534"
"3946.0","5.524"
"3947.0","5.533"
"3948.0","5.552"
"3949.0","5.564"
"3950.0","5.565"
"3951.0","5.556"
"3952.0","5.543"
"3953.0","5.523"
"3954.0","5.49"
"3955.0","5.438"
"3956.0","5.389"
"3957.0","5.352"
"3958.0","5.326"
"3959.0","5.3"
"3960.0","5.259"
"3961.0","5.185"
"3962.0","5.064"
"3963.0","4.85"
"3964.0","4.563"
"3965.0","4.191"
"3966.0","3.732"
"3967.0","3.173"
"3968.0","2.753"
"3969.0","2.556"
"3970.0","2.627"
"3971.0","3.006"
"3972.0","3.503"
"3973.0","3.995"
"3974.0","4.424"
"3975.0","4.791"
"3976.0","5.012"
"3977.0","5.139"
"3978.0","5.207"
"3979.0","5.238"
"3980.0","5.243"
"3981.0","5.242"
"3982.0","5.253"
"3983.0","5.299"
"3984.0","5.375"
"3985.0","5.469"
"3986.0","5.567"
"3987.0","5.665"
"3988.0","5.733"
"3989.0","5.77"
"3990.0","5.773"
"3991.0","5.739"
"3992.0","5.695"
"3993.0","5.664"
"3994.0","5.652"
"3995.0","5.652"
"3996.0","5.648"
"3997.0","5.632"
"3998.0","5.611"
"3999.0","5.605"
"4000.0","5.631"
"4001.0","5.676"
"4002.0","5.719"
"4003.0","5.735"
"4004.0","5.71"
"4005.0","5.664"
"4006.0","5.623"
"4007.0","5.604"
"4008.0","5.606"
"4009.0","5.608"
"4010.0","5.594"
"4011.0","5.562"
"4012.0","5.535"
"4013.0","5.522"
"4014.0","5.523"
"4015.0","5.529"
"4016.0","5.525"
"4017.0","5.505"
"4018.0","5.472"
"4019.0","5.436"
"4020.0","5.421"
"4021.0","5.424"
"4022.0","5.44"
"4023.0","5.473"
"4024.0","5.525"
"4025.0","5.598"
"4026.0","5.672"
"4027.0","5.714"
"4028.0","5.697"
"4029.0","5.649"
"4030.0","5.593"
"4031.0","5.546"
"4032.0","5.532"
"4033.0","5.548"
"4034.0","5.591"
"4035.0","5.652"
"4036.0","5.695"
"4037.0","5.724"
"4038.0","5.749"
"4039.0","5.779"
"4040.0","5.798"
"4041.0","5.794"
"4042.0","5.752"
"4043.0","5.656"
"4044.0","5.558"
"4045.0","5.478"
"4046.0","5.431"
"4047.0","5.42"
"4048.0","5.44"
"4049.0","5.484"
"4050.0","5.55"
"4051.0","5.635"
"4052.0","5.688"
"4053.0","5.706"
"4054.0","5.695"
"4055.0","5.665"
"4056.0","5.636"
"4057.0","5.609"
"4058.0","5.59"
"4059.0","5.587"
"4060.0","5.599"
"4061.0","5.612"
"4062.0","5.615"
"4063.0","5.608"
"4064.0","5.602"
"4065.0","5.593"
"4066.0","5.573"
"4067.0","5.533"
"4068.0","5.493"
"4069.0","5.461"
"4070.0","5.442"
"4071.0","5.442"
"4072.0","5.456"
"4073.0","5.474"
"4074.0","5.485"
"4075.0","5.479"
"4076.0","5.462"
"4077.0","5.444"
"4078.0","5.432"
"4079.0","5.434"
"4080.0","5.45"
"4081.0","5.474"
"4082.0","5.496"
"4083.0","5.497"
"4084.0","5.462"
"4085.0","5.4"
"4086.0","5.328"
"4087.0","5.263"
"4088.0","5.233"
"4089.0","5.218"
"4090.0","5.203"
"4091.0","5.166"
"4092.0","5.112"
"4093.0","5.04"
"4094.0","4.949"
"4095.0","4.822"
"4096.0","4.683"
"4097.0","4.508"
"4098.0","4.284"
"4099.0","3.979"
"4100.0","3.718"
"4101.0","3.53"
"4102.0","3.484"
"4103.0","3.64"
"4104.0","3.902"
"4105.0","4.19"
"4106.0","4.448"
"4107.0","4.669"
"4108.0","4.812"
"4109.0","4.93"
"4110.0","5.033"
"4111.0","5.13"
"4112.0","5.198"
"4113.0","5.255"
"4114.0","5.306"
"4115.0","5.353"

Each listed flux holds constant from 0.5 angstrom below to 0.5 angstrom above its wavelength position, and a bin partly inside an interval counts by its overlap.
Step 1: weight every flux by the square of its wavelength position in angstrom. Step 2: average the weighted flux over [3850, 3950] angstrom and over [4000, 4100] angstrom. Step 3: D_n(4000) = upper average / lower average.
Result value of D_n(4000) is 1.1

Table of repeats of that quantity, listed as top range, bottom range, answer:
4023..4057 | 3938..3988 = 1.18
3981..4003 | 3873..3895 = 1.25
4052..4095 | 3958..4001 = 1.16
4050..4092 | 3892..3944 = 1.15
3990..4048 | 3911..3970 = 1.16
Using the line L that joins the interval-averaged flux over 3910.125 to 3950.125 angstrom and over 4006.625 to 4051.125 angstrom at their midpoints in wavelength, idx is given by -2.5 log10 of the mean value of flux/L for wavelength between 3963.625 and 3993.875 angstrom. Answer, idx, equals 0.15 mag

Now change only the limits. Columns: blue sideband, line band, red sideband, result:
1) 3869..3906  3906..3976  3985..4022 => 0.06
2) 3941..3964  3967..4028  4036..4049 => 0.06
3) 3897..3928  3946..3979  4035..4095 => 0.16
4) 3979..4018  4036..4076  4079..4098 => -0.05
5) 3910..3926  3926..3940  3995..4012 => 0.23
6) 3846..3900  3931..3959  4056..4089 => 0.03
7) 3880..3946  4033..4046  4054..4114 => -0.12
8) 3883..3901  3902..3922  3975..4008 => -0.16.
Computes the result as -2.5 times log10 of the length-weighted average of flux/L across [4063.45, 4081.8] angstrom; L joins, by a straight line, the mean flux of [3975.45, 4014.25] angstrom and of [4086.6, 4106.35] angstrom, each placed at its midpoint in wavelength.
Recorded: -0.15 mag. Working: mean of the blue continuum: 5.54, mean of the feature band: 5.49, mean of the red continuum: 4.52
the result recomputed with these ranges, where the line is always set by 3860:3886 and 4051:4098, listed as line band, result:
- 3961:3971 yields 0.390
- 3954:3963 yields 0.022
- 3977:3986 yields 0.018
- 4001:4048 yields -0.040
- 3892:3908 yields 0.055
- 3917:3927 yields -0.034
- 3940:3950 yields -0.038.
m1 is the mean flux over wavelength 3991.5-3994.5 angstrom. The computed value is 5.67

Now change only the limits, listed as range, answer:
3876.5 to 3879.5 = 5.23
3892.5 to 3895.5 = 4.76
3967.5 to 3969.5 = 2.65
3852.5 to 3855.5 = 5.61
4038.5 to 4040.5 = 5.79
